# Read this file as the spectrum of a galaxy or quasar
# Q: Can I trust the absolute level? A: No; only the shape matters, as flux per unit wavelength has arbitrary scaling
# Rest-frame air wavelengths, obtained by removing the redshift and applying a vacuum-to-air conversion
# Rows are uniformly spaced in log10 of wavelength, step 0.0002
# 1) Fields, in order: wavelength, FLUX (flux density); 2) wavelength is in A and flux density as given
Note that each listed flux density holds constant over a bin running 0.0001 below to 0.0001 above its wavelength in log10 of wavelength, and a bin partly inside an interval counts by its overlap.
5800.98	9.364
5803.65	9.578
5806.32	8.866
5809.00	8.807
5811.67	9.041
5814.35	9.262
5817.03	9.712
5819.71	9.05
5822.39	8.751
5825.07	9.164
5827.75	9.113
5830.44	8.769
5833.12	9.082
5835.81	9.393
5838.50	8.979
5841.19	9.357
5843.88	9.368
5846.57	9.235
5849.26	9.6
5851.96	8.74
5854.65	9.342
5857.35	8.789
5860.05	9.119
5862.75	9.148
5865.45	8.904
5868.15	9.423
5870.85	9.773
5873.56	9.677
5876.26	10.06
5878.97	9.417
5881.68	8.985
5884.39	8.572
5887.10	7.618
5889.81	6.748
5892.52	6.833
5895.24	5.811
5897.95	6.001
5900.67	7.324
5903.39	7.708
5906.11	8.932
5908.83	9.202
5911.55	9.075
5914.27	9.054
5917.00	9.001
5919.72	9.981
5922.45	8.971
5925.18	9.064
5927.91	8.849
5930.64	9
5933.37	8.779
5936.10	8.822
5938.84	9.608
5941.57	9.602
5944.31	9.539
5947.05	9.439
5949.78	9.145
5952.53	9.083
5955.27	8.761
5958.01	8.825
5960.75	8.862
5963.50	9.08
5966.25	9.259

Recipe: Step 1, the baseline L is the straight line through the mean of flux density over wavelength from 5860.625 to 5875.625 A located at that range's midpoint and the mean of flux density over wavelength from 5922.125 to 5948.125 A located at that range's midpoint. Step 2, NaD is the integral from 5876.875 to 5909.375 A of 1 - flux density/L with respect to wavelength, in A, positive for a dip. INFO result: 5.4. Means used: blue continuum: 9.41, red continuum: 9.17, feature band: 7.78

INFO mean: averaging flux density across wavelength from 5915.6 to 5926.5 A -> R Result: 9.25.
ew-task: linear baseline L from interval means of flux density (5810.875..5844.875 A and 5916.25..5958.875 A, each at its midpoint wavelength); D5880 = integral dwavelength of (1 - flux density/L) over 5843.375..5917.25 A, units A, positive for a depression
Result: 4.44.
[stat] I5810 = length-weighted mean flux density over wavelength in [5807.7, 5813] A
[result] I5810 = 8.93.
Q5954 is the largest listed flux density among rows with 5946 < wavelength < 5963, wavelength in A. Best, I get 9.439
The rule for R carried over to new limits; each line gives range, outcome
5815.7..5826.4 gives 9.17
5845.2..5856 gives 9.23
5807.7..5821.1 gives 9.17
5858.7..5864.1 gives 9.13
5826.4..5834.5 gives 8.99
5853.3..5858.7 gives 9.07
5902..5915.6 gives 8.79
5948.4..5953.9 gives 9.12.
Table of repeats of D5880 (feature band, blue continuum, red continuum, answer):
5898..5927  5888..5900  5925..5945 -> -3.9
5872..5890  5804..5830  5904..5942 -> 0.5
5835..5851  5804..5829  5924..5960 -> -0.3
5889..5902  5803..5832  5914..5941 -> 3.7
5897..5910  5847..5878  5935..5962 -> 1.9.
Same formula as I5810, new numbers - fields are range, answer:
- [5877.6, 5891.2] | 8.26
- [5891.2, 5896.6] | 6.32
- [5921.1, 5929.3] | 8.96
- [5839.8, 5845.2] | 9.36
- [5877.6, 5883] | 9.2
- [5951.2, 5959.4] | 8.9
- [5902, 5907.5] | 8.32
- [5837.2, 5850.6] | 9.31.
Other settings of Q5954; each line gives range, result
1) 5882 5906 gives 8.572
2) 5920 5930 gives 9.064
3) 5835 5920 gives 10.06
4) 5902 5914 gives 9.202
